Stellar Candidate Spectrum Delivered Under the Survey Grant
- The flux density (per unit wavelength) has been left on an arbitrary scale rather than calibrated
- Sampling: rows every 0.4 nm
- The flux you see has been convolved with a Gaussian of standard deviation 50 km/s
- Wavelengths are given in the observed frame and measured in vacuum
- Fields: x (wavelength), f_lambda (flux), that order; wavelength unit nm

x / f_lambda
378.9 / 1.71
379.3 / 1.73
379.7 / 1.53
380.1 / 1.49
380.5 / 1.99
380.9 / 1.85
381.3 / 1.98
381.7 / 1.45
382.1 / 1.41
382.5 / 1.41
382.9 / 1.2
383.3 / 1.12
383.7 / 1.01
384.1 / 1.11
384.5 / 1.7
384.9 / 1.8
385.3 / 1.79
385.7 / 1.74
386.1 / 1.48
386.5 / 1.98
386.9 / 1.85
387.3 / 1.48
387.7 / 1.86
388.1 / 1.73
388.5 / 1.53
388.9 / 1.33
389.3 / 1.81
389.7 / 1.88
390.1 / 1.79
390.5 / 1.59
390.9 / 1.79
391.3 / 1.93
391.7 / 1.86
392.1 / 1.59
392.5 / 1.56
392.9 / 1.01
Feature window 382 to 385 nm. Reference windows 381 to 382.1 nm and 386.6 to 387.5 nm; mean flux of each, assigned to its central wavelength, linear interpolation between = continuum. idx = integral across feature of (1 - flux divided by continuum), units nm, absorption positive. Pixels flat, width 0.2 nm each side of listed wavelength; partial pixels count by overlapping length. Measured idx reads 0.63 nm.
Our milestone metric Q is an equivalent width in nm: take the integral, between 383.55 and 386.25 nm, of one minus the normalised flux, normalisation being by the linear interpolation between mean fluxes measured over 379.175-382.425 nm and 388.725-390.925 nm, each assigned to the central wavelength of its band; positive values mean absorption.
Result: 0.244 nm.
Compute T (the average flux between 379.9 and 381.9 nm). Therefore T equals 1.75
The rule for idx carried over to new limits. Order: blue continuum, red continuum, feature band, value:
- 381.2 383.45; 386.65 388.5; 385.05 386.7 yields -0.136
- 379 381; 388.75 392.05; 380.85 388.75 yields 0.734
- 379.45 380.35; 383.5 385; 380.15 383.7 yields -0.101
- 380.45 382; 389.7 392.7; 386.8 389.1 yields 0.172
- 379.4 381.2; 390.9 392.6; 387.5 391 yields 0.097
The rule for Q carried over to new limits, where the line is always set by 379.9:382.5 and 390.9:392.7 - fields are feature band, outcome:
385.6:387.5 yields 0.003 nm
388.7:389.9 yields 0.036 nm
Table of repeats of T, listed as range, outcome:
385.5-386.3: 1.61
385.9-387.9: 1.73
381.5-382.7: 1.42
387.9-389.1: 1.53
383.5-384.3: 1.06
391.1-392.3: 1.79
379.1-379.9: 1.63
